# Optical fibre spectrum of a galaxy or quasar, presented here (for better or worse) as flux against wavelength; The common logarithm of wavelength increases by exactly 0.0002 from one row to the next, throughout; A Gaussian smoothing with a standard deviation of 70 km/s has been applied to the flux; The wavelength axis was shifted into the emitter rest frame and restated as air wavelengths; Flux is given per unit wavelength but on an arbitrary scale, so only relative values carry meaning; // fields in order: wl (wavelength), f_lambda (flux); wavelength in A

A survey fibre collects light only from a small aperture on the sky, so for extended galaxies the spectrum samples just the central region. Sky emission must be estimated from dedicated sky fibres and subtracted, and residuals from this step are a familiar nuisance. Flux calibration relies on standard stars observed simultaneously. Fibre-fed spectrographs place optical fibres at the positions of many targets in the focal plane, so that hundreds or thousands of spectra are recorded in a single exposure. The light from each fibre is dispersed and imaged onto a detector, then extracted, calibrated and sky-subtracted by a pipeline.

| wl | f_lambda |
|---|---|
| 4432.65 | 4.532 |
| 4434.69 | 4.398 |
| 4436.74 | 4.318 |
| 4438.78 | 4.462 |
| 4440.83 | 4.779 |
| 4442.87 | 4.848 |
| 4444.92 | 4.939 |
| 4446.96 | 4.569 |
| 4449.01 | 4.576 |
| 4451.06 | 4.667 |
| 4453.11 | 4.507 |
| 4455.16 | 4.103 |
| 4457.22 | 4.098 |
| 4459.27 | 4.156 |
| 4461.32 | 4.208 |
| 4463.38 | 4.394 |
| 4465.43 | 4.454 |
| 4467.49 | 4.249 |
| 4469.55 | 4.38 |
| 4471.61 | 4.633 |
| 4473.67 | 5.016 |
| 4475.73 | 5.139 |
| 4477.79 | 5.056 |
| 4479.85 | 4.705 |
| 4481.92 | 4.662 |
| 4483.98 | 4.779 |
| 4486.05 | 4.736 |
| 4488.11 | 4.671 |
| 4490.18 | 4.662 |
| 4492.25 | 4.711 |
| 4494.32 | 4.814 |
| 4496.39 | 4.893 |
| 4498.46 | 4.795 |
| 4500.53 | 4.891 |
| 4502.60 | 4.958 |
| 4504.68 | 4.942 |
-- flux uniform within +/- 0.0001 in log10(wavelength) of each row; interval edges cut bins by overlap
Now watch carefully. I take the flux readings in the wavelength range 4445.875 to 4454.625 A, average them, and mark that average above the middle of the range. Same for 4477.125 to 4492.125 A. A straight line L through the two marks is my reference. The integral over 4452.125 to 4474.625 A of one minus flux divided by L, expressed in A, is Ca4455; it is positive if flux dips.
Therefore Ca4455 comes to 1.22 A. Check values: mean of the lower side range 4.56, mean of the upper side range 4.74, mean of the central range 4.38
